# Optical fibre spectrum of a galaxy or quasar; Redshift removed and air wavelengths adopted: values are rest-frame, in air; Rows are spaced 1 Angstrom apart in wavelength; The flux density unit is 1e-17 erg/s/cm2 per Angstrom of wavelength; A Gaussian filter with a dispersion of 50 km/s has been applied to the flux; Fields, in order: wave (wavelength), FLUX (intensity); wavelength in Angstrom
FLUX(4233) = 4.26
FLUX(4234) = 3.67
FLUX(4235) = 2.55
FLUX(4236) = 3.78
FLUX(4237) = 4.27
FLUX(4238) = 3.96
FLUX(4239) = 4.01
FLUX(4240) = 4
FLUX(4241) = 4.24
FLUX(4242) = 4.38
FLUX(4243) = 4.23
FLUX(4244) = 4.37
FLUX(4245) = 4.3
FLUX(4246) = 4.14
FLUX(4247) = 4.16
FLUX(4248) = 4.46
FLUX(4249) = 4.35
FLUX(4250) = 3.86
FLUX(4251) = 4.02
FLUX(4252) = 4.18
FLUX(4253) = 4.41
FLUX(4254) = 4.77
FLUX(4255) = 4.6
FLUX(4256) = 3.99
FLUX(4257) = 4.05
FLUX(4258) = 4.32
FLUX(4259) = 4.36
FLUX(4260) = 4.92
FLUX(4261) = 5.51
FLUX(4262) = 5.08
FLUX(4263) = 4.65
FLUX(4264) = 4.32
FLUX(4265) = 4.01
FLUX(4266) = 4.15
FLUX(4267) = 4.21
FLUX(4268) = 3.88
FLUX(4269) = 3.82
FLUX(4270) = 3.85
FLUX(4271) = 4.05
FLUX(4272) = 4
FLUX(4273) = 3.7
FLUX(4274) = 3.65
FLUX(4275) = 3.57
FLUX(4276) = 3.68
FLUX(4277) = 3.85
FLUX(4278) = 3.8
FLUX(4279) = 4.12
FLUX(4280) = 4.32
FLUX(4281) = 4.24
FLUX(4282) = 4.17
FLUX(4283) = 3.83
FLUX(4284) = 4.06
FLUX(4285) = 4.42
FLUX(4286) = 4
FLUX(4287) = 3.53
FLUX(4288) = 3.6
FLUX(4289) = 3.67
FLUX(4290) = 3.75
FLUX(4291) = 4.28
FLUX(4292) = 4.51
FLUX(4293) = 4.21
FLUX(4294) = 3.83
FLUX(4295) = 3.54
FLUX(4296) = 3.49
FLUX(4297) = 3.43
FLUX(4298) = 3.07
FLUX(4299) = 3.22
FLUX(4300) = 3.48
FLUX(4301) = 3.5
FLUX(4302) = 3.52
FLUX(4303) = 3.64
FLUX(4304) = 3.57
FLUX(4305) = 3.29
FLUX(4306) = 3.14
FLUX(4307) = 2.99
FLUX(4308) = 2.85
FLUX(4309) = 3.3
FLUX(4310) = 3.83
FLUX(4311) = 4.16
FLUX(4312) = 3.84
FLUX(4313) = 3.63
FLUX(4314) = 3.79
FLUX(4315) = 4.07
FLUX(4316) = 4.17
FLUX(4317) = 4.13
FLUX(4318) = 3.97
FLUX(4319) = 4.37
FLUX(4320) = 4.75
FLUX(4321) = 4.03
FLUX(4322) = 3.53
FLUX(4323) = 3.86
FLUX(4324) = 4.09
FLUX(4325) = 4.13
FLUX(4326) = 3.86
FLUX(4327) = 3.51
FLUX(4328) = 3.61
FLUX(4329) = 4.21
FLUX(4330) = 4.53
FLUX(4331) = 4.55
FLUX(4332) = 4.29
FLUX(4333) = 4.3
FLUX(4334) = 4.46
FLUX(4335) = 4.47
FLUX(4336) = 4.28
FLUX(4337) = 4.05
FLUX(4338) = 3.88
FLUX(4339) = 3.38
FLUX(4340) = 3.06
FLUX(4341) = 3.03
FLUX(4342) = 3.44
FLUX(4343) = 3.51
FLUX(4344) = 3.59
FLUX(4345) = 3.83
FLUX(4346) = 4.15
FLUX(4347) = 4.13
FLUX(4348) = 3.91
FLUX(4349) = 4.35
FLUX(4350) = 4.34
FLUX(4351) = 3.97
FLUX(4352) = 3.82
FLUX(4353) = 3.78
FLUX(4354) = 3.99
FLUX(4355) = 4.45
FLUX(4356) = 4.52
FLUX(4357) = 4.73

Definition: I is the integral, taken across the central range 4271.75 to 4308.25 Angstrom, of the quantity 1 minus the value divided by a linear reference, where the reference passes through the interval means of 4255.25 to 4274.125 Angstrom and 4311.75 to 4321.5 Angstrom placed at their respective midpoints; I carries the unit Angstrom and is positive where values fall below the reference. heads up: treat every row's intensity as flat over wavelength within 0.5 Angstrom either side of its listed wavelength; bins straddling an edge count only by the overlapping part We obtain 3.95 Angstrom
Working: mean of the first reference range 4.25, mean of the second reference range 4.08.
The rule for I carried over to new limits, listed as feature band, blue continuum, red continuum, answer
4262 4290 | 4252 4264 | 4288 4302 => 1.0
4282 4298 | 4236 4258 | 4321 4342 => 0.9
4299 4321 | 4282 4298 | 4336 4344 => 0.1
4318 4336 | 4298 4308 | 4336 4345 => -3.5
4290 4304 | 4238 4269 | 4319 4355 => 1.6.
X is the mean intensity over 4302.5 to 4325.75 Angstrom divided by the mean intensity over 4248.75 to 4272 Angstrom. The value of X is 0.9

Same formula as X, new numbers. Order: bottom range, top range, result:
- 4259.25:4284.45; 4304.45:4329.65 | 0.92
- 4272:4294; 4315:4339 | 1.04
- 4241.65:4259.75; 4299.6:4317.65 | 0.84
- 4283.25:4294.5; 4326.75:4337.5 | 1.06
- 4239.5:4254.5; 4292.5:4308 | 0.81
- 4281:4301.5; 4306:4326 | 1.02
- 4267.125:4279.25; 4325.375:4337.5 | 1.09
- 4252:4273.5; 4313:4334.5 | 0.95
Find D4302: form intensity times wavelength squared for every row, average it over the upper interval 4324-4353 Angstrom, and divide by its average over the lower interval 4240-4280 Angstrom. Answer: 0.97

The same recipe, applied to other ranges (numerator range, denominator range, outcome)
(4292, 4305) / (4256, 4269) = 0.82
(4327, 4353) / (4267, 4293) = 1.03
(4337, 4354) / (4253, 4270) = 0.89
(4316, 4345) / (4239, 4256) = 0.97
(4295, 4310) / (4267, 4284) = 0.86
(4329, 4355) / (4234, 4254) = 1.02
